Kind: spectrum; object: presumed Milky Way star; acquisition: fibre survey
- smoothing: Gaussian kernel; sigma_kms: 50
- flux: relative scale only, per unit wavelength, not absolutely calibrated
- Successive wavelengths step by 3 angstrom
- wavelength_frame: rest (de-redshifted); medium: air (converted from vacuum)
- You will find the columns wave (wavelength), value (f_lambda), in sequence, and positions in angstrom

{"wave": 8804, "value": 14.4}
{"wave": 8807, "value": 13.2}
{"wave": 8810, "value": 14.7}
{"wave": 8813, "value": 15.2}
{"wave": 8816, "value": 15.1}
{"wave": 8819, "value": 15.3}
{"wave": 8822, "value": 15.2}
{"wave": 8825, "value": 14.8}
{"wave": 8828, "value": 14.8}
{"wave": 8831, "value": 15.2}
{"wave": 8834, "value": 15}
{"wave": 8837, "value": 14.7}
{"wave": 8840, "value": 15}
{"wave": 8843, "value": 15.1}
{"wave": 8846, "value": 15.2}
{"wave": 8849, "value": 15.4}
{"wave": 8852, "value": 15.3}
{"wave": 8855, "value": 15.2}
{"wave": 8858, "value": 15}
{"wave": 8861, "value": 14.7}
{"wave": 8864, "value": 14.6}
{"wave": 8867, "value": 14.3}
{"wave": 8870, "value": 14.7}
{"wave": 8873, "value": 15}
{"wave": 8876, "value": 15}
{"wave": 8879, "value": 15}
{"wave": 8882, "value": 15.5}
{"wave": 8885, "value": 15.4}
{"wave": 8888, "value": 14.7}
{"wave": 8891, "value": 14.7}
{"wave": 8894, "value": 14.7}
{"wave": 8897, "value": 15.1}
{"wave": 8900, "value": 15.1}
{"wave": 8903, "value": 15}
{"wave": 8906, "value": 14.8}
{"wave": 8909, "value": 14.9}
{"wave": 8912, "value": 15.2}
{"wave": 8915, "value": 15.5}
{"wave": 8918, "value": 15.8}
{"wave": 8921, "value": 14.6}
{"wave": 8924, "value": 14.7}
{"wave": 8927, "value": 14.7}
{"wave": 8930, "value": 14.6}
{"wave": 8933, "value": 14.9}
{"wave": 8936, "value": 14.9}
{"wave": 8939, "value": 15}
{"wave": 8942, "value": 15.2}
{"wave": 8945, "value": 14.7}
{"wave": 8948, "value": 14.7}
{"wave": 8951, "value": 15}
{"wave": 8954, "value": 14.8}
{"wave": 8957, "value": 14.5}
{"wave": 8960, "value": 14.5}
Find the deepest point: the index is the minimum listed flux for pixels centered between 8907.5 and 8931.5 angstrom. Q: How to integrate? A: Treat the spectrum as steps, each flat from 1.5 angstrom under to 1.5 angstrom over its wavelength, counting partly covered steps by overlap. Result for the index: 14.6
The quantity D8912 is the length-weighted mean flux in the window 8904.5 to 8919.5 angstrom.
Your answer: 15.2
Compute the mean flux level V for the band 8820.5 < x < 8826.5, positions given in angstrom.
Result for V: 15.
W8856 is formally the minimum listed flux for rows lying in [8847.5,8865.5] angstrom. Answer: 14.6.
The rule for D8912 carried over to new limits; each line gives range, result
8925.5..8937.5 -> 14.8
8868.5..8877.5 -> 14.9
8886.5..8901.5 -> 14.9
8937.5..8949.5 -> 14.9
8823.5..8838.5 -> 14.9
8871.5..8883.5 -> 15.1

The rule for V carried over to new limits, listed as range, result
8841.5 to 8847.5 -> 15.1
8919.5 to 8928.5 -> 14.7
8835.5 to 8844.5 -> 14.9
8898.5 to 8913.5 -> 15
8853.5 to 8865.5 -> 14.9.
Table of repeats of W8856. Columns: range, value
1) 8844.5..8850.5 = 15.2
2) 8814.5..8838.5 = 14.7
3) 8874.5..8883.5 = 15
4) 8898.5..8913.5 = 14.8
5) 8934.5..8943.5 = 14.9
